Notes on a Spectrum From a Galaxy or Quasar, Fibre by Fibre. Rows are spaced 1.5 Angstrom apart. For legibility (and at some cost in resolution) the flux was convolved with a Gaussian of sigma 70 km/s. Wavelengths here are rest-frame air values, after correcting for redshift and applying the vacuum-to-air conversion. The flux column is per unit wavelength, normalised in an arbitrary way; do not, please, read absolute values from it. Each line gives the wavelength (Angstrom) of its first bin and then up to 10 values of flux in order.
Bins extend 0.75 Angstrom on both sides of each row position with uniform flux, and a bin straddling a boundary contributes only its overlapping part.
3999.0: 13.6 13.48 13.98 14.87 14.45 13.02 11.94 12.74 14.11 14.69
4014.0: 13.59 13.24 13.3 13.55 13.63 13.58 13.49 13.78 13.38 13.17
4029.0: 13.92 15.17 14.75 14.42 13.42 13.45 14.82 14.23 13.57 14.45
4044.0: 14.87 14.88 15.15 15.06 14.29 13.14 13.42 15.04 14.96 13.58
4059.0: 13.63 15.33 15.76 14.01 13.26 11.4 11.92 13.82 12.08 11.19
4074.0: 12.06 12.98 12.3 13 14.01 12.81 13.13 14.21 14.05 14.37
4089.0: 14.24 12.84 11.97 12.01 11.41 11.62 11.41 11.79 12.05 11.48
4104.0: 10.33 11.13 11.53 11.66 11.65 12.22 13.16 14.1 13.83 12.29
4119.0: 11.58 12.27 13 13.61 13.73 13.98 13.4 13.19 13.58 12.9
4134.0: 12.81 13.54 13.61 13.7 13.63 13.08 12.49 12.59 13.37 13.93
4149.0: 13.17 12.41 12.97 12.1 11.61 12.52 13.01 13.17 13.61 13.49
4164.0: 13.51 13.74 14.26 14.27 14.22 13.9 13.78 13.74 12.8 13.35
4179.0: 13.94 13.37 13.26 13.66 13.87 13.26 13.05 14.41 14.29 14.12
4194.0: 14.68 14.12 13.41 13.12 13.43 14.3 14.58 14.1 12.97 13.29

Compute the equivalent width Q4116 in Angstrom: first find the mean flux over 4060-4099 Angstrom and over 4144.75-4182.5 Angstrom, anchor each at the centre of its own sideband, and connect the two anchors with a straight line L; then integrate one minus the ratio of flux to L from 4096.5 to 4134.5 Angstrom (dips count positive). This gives 1.8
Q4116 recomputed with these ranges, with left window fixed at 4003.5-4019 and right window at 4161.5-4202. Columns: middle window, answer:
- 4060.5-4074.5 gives 0.64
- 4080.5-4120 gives 3.52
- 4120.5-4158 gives 1.62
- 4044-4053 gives -0.57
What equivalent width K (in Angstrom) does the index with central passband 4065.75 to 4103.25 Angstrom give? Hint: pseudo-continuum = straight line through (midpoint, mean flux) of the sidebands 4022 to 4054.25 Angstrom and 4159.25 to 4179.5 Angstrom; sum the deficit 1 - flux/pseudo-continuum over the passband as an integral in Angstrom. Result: 3.8 Angstrom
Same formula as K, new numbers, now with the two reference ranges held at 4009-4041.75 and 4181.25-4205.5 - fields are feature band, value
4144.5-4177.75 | 1.30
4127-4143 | 0.61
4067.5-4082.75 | 1.31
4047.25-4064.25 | -0.71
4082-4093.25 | 0.30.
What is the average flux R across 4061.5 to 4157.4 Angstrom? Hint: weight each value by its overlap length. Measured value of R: 12.8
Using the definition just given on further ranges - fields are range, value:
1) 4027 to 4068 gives 14.2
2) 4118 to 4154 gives 13.1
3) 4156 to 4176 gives 13.6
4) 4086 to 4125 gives 12.4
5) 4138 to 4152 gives 13.1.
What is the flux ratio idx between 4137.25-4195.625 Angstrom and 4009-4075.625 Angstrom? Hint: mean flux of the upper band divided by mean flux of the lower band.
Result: 0.97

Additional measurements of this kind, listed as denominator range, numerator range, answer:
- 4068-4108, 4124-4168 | 1.06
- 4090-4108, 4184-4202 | 1.19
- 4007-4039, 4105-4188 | 0.96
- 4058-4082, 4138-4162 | 0.99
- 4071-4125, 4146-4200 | 1.08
